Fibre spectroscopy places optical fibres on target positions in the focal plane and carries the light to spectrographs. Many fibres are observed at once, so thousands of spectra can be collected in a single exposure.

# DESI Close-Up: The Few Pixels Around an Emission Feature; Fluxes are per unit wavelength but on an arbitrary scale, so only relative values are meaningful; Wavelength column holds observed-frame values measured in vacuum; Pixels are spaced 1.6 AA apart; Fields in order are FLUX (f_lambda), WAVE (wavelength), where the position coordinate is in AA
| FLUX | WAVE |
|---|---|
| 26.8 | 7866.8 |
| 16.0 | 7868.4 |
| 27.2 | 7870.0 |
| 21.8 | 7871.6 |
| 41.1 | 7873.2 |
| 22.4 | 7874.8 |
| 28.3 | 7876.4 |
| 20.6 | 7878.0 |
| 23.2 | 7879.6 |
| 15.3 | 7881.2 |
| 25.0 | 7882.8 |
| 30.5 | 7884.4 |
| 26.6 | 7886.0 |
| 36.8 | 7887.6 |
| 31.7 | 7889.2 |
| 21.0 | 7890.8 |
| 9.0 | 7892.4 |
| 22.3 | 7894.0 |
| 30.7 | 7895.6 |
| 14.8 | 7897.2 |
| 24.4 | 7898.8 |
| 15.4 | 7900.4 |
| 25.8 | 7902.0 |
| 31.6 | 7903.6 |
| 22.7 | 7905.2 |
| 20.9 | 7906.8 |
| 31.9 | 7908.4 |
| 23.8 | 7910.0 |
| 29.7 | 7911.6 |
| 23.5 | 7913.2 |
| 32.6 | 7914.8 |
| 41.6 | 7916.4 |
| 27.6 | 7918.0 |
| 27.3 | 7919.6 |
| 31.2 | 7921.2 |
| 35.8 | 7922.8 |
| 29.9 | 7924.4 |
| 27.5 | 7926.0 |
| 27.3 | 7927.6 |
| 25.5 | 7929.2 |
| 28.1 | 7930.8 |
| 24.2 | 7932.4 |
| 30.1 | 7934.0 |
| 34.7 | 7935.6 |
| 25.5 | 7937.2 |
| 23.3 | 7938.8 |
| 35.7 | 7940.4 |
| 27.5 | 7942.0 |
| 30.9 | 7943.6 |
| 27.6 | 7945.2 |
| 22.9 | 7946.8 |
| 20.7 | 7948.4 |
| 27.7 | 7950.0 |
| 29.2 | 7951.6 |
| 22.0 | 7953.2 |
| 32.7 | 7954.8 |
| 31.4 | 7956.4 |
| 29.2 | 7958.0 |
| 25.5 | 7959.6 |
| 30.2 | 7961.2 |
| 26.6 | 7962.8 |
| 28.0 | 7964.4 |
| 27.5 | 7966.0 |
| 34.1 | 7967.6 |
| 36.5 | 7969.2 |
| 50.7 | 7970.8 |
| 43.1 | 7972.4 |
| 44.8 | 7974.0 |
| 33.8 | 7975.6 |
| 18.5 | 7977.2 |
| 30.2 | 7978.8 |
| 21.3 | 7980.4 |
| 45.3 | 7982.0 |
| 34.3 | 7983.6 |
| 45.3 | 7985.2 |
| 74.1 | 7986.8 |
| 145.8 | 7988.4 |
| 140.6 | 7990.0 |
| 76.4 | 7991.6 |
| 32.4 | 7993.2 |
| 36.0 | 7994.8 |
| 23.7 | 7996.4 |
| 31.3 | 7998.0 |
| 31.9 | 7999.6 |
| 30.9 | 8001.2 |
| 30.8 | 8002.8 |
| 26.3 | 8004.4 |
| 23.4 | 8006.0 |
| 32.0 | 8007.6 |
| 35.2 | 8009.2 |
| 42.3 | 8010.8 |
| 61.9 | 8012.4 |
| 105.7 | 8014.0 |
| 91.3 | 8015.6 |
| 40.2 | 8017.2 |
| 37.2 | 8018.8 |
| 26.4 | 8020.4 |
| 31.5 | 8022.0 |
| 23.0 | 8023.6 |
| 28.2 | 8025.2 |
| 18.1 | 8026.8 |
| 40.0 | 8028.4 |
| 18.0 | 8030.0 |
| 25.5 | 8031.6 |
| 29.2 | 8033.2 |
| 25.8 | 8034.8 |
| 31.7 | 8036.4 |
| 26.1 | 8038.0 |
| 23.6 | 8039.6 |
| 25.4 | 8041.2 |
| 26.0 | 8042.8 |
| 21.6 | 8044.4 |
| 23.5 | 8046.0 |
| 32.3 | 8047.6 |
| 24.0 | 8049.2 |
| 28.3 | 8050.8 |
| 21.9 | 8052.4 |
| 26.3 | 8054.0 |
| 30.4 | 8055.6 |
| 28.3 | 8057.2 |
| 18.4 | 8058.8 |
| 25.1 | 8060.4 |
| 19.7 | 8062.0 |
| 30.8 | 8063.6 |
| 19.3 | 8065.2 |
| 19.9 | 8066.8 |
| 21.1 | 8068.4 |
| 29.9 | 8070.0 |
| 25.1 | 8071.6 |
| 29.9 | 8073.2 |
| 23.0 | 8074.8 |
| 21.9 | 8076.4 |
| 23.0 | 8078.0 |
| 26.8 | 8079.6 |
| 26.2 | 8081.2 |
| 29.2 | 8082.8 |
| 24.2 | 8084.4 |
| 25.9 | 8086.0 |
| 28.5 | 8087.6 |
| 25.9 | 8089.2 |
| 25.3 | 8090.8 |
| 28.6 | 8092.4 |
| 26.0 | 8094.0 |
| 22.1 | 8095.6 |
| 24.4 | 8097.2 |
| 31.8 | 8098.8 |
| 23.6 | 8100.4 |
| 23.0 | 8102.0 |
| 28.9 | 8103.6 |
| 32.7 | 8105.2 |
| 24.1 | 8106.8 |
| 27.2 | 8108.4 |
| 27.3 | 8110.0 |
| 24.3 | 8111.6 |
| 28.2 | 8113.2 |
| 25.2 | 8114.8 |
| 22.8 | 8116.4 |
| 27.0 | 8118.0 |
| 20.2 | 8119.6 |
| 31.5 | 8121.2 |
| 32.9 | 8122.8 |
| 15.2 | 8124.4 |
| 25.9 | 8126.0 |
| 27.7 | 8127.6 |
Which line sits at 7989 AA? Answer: H-alpha 6563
